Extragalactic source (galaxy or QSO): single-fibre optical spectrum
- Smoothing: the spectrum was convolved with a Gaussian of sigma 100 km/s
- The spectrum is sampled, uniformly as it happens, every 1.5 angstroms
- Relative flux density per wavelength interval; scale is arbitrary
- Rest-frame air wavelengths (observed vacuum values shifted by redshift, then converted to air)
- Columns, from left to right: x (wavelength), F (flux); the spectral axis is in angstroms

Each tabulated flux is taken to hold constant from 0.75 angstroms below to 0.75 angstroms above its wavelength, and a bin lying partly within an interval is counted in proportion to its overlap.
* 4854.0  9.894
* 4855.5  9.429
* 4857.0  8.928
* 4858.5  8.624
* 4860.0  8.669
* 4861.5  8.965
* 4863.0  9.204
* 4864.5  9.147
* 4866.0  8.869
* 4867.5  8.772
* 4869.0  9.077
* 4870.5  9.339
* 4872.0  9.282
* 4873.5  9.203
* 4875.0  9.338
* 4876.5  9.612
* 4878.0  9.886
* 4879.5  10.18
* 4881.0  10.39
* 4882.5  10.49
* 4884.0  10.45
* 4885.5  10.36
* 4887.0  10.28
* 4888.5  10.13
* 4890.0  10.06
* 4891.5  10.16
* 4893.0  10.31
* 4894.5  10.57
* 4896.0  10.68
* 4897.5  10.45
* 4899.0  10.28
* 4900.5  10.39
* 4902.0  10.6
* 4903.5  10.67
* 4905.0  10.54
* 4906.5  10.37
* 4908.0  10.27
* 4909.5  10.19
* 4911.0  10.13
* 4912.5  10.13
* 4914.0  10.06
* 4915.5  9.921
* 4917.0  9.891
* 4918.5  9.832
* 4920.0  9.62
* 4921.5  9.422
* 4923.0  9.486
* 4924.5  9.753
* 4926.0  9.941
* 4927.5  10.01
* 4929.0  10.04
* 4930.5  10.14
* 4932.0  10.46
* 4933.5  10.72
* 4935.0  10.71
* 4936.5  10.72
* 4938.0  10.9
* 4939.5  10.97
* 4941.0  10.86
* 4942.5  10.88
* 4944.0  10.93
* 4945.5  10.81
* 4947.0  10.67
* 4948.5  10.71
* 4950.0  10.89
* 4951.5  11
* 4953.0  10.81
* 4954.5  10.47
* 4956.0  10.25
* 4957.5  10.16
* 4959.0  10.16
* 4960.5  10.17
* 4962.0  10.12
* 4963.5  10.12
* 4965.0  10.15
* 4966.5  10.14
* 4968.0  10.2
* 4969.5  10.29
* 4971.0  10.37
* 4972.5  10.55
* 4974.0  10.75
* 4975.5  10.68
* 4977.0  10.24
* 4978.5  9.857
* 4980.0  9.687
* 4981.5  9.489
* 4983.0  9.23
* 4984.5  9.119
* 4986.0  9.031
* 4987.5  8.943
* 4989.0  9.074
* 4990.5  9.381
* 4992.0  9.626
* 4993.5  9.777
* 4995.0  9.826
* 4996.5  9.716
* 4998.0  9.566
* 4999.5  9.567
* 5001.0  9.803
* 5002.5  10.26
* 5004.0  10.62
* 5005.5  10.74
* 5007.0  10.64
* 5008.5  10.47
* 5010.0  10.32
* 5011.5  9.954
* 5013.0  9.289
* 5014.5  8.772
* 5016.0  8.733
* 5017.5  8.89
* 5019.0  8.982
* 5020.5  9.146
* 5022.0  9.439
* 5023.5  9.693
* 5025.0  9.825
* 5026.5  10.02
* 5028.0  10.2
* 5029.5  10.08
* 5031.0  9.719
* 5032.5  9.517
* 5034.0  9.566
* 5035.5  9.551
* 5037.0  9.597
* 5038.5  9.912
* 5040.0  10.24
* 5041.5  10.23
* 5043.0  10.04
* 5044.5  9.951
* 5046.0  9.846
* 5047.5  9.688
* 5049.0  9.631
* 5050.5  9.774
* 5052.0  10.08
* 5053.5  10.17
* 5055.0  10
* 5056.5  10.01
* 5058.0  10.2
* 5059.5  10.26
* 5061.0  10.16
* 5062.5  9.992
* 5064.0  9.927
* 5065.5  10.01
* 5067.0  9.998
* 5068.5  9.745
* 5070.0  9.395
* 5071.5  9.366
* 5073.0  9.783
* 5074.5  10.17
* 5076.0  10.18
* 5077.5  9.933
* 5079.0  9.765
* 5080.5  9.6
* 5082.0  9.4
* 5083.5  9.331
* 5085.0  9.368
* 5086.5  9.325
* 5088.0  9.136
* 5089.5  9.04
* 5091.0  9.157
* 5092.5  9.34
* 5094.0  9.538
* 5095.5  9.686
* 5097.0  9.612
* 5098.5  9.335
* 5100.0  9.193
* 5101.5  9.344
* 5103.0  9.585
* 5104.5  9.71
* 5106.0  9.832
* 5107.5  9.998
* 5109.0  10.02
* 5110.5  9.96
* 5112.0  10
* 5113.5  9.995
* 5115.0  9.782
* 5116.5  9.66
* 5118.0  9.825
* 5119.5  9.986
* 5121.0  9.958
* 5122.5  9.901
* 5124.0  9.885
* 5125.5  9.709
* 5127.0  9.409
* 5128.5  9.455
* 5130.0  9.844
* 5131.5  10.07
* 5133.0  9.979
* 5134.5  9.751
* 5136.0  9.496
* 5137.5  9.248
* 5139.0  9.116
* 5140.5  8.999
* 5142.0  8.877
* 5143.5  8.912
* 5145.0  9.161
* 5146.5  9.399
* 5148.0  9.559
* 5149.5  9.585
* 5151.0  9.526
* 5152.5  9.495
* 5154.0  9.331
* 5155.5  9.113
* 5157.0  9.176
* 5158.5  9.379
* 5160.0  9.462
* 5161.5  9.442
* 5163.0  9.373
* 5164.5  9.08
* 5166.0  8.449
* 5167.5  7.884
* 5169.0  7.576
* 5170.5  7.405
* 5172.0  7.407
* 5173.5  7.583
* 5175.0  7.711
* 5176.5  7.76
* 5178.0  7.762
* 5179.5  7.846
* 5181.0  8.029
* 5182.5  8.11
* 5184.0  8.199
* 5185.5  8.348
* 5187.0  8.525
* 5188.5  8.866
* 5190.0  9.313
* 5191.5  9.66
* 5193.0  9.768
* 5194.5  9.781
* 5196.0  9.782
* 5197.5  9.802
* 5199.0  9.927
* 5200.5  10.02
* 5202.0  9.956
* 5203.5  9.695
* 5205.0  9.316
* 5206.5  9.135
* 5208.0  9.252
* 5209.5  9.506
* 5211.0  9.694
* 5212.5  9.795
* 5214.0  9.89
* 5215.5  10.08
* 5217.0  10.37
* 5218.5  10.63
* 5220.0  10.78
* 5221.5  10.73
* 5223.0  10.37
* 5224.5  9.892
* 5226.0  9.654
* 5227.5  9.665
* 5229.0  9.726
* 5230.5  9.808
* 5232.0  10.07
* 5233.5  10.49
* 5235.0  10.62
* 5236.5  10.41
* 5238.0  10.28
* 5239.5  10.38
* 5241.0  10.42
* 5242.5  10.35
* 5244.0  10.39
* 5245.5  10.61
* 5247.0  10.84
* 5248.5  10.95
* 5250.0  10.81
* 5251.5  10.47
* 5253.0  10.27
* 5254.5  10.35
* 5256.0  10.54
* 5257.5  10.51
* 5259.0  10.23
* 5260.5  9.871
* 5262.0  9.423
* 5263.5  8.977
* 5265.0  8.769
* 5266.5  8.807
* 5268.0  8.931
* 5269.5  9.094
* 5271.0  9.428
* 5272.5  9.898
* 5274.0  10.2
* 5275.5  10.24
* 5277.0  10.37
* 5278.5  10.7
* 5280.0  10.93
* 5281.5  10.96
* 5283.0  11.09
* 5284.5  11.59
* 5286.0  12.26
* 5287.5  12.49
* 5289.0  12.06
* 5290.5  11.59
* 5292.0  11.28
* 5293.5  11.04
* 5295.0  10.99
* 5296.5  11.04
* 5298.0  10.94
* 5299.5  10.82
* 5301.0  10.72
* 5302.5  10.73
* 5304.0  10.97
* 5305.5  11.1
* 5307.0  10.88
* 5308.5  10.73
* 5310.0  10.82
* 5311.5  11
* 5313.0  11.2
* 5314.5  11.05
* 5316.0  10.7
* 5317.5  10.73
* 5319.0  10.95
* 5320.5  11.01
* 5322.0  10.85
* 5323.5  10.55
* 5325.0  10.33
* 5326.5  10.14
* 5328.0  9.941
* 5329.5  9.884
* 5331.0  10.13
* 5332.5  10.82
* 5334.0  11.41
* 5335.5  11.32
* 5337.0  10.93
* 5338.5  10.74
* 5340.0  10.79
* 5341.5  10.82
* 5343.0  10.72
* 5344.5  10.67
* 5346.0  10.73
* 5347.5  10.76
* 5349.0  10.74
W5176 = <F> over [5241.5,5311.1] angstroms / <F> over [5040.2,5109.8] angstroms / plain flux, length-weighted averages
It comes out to 1.1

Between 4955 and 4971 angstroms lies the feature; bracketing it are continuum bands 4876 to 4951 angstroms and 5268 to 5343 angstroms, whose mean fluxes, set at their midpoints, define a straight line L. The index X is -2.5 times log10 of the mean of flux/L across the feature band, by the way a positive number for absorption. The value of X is 0.02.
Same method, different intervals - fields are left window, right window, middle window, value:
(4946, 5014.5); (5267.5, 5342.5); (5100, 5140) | 0.07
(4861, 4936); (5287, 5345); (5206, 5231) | 0.08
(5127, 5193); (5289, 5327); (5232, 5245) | -0.05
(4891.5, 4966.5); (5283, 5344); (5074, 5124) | 0.10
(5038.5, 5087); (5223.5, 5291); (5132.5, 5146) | 0.09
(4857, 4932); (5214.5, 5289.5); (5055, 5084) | 0.03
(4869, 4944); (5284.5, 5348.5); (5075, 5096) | 0.11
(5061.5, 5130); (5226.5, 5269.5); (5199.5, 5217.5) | 0.03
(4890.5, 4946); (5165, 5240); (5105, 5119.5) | -0.03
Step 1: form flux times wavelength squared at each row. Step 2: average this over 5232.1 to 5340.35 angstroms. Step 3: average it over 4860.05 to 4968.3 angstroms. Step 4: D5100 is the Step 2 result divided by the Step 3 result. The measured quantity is 1.21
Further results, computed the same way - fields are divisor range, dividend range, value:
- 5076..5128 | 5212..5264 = 1.12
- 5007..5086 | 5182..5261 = 1.09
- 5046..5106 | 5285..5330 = 1.24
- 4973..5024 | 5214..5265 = 1.16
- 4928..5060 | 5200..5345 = 1.16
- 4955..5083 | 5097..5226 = 1.00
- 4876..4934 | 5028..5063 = 1.03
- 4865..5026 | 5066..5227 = 1.01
